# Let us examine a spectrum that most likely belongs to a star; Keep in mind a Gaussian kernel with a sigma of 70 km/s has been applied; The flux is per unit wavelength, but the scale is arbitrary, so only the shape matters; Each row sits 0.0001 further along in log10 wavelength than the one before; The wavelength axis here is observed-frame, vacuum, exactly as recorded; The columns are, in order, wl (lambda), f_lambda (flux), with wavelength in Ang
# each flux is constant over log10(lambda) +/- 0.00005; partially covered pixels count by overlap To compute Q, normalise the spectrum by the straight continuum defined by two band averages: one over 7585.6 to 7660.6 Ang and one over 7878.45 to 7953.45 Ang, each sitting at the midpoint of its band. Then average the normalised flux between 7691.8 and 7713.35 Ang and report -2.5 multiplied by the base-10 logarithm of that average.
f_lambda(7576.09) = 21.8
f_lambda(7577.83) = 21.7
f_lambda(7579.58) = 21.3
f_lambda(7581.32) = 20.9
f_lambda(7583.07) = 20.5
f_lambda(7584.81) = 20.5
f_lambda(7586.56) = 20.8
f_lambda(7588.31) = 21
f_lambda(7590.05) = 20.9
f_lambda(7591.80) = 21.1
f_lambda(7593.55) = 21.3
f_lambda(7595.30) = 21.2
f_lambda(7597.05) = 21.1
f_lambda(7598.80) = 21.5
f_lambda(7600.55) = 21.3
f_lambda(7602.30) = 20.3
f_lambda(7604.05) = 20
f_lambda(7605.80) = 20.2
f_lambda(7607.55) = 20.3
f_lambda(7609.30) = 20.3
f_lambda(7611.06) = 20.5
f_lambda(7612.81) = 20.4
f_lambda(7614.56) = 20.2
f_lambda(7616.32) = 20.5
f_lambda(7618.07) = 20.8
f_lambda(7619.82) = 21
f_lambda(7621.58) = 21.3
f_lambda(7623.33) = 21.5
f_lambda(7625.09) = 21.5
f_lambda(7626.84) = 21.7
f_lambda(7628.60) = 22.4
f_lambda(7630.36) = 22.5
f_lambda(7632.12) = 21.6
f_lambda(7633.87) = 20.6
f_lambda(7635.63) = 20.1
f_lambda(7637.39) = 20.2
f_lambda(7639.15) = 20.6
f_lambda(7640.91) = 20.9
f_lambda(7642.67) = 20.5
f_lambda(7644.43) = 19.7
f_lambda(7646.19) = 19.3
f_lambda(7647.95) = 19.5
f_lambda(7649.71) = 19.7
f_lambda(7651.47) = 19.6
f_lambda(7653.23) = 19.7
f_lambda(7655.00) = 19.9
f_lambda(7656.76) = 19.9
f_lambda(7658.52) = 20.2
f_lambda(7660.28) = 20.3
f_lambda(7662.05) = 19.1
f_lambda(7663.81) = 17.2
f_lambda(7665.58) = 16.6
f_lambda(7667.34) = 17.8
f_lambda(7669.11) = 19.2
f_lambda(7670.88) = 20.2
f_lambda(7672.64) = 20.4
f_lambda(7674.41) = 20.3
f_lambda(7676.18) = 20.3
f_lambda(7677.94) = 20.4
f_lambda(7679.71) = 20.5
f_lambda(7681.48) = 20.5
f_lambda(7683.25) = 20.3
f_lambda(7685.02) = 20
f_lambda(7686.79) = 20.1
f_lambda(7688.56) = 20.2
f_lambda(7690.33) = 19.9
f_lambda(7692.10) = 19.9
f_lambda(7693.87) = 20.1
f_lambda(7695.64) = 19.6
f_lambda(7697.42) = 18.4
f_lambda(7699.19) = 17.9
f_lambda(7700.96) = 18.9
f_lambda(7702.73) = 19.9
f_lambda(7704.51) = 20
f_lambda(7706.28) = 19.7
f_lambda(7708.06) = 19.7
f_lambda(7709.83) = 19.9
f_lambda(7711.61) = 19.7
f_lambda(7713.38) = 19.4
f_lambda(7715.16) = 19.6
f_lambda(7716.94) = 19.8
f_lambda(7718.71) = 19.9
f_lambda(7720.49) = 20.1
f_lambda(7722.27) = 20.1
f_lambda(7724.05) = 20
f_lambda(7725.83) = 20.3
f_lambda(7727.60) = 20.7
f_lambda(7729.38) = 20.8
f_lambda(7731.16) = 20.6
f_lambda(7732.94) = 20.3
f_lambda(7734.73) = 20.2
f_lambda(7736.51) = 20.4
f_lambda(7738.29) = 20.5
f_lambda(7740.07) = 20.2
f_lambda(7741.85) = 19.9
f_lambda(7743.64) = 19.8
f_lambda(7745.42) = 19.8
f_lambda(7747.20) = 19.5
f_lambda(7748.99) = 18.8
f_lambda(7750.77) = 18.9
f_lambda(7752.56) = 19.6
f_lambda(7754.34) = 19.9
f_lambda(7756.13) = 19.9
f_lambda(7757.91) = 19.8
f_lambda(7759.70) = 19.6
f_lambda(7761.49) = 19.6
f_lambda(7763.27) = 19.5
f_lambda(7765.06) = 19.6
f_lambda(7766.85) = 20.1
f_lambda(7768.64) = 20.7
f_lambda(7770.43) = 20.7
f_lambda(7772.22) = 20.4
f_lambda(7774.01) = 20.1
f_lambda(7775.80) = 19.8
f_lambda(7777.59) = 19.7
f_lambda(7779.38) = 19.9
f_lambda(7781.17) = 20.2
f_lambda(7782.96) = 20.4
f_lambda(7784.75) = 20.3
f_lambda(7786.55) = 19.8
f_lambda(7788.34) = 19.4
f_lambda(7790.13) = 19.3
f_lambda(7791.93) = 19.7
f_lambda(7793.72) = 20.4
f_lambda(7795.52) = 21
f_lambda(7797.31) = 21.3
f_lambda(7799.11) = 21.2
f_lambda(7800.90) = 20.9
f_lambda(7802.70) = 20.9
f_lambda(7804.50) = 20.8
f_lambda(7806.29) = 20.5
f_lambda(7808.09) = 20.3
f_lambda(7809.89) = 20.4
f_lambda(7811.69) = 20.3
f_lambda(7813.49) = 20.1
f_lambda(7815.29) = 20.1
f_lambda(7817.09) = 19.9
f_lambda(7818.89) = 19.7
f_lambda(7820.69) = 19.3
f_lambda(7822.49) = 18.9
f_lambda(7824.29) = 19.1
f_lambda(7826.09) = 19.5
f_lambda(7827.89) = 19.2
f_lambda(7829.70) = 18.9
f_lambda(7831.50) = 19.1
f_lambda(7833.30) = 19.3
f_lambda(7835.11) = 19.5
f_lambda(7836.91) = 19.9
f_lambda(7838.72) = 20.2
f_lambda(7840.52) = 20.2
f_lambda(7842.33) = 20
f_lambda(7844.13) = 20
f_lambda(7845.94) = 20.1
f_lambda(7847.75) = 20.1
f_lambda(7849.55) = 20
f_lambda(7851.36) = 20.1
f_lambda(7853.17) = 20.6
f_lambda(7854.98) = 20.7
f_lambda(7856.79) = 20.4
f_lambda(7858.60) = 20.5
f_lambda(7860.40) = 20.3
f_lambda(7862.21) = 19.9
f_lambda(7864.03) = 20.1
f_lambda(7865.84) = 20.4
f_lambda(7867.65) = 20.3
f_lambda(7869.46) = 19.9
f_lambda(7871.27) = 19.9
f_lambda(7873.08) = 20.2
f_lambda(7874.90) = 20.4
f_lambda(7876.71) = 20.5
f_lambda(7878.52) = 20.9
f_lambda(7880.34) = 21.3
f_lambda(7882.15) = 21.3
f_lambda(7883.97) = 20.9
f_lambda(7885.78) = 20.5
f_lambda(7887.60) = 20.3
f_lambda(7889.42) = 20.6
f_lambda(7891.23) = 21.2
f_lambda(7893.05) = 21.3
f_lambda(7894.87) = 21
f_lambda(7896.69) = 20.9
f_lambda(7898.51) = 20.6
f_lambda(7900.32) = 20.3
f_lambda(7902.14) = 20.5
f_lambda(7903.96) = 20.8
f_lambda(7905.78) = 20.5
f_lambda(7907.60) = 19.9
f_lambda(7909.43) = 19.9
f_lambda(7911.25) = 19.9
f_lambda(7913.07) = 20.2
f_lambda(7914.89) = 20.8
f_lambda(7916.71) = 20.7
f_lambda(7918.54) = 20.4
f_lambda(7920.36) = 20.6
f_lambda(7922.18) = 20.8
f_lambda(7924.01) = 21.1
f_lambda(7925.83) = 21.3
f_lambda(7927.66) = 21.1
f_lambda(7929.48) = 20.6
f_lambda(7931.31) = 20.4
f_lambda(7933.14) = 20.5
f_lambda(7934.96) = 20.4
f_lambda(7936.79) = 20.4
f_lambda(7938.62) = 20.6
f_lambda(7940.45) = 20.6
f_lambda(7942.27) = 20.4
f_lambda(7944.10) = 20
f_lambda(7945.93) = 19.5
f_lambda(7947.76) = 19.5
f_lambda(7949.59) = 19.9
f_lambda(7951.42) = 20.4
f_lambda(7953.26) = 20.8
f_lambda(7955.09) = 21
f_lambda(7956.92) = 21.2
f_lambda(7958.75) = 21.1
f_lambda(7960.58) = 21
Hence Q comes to 0.06 mag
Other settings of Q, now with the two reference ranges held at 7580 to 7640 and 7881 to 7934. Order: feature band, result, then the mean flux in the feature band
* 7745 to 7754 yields 0.08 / 19.3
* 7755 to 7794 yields 0.04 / 19.9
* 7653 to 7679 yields 0.08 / 19.4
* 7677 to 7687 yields 0.03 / 20.3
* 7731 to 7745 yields 0.03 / 20.2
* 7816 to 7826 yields 0.07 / 19.4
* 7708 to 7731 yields 0.04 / 20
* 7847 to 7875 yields 0.02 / 20.2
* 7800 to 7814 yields 0.01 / 20.5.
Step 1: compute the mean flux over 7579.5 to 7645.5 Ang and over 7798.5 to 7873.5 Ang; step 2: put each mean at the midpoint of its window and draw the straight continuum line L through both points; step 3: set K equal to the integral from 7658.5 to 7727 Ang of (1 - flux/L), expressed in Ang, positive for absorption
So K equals 3.0 Ang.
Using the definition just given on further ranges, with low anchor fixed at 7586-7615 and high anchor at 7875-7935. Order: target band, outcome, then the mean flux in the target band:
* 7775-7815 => 0.8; 20.3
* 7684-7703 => 1.1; 19.5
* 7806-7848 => 1.9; 19.8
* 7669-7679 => 0.2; 20.2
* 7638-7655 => 0.6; 19.9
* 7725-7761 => 1.3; 20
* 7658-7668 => 1.1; 18.5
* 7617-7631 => -0.6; 21.6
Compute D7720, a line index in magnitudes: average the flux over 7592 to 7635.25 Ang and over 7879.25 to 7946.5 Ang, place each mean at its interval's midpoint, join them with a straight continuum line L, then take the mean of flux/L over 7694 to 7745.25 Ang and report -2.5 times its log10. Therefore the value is 0.05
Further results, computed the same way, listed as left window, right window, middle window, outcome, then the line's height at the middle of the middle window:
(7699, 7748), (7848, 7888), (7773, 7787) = 0.01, 20.1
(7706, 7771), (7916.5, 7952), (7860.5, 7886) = -0.01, 20.3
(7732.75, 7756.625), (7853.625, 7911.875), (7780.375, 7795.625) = 0.00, 20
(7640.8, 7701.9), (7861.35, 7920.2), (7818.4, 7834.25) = 0.06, 20.2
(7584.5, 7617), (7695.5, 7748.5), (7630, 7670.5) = 0.03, 20.4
